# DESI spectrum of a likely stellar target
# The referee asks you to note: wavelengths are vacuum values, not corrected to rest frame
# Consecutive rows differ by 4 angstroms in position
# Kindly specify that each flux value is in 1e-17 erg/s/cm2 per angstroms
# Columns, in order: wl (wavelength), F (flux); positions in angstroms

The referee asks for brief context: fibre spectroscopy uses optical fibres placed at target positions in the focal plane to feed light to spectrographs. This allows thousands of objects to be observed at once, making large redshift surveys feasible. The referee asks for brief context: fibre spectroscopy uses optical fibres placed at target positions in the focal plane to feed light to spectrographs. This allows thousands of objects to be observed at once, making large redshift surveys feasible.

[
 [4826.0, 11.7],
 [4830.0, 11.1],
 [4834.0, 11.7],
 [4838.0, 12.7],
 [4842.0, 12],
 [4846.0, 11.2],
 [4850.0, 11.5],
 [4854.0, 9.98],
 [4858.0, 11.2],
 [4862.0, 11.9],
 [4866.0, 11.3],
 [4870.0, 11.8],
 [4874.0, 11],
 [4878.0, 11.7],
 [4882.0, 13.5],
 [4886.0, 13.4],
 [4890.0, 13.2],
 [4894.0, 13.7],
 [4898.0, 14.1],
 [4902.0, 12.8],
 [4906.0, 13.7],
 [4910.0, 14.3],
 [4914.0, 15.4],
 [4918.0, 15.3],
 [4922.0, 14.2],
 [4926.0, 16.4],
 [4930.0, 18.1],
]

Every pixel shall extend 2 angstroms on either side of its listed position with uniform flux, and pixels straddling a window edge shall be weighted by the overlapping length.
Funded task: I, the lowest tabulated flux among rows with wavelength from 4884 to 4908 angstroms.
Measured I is 12.8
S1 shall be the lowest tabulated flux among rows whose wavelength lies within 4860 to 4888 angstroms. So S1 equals 11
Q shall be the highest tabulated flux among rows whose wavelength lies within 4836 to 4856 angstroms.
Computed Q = 12.7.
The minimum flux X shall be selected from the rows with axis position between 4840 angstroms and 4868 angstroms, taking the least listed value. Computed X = 9.98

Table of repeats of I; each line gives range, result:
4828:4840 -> 11.1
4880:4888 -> 13.4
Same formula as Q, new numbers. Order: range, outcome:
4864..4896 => 13.7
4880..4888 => 13.5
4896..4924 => 15.4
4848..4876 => 11.9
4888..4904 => 14.1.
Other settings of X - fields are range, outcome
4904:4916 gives 13.7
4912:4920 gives 15.3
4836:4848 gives 11.2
